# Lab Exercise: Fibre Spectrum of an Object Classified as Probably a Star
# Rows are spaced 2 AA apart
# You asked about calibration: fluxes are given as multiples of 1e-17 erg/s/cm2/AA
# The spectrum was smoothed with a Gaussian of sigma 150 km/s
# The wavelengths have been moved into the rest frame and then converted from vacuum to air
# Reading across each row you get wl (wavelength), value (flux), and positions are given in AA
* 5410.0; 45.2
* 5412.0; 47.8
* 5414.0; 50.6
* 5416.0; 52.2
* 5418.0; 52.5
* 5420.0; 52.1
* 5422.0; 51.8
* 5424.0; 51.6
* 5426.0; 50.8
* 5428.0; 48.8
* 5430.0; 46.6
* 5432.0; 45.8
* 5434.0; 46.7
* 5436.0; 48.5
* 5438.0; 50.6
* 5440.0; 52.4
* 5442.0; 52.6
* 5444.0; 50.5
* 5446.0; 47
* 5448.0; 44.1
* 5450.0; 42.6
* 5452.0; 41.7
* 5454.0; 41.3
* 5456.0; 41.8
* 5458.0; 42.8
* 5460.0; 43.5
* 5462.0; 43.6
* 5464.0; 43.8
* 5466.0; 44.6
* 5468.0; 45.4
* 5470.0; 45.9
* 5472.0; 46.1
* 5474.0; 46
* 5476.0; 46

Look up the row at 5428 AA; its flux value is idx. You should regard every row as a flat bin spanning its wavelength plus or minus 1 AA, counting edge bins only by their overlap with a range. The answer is 48.8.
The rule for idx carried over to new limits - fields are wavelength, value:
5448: 44.1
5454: 41.3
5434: 46.7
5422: 51.8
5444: 50.5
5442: 52.6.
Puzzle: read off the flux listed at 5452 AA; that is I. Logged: 41.7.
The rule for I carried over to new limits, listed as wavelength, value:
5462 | 43.6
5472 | 46.1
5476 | 46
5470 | 45.9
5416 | 52.2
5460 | 43.5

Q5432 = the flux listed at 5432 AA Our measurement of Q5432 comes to 45.8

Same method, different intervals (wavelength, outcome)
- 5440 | 52.4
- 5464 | 43.8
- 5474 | 46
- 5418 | 52.5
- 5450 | 42.6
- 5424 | 51.6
